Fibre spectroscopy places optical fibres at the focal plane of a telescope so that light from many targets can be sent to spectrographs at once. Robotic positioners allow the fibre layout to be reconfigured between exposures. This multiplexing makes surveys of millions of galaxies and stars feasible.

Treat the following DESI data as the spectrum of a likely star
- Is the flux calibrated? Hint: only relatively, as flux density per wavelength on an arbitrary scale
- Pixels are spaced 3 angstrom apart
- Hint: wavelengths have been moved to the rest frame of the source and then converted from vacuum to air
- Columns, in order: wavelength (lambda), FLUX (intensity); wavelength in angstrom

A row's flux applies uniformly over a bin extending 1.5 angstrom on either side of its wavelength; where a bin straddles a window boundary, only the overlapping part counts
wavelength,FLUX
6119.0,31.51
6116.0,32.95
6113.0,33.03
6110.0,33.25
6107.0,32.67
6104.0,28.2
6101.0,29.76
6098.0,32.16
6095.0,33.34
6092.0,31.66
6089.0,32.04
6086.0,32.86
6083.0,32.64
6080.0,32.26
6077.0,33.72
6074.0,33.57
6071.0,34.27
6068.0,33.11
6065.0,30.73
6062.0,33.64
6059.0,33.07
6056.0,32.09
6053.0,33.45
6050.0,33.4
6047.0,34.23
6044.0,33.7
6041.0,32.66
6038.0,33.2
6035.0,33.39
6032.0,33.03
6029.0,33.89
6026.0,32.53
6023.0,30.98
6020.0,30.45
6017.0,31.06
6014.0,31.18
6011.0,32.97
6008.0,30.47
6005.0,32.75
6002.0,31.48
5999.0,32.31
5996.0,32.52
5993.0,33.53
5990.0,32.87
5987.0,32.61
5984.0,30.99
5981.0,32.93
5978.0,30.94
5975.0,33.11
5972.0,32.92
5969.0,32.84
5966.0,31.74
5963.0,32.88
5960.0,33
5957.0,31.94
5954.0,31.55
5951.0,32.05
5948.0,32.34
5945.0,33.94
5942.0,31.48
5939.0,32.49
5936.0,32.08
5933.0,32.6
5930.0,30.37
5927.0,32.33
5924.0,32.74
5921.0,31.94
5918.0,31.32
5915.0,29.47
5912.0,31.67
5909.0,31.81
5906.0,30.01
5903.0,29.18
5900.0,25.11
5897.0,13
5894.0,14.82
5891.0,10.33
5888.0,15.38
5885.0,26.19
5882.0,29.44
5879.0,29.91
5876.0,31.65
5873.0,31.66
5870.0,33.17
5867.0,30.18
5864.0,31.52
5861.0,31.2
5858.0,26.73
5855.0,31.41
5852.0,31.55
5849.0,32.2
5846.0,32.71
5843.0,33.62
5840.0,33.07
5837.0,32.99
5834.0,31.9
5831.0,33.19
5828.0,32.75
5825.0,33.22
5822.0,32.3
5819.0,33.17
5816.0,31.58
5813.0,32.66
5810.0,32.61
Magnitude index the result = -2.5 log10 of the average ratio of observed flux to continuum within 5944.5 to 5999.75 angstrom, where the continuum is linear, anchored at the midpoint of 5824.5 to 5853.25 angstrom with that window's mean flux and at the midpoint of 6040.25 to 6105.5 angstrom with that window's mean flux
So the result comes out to 0.01 mag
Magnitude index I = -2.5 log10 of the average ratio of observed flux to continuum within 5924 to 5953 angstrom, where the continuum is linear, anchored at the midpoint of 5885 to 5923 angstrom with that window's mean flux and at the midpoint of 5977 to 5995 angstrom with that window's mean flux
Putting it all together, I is -0.156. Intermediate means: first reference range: 24.7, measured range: 32.2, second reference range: 32.4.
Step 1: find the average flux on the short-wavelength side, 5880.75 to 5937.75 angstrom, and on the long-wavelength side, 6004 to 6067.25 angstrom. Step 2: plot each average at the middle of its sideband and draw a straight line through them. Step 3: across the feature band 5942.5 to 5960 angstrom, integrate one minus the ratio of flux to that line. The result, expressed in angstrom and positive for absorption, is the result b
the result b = -2.2 angstrom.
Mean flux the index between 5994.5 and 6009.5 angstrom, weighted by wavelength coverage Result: 31.9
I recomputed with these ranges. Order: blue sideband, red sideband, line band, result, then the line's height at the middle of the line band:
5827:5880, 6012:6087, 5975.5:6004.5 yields 0.01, 32.5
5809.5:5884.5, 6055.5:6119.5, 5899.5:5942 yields 0.03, 32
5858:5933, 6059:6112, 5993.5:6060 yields -0.05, 30.9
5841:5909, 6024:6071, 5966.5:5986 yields -0.05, 30.8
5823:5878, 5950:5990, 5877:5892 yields 0.36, 32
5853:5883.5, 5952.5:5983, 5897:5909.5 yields 0.17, 31.3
